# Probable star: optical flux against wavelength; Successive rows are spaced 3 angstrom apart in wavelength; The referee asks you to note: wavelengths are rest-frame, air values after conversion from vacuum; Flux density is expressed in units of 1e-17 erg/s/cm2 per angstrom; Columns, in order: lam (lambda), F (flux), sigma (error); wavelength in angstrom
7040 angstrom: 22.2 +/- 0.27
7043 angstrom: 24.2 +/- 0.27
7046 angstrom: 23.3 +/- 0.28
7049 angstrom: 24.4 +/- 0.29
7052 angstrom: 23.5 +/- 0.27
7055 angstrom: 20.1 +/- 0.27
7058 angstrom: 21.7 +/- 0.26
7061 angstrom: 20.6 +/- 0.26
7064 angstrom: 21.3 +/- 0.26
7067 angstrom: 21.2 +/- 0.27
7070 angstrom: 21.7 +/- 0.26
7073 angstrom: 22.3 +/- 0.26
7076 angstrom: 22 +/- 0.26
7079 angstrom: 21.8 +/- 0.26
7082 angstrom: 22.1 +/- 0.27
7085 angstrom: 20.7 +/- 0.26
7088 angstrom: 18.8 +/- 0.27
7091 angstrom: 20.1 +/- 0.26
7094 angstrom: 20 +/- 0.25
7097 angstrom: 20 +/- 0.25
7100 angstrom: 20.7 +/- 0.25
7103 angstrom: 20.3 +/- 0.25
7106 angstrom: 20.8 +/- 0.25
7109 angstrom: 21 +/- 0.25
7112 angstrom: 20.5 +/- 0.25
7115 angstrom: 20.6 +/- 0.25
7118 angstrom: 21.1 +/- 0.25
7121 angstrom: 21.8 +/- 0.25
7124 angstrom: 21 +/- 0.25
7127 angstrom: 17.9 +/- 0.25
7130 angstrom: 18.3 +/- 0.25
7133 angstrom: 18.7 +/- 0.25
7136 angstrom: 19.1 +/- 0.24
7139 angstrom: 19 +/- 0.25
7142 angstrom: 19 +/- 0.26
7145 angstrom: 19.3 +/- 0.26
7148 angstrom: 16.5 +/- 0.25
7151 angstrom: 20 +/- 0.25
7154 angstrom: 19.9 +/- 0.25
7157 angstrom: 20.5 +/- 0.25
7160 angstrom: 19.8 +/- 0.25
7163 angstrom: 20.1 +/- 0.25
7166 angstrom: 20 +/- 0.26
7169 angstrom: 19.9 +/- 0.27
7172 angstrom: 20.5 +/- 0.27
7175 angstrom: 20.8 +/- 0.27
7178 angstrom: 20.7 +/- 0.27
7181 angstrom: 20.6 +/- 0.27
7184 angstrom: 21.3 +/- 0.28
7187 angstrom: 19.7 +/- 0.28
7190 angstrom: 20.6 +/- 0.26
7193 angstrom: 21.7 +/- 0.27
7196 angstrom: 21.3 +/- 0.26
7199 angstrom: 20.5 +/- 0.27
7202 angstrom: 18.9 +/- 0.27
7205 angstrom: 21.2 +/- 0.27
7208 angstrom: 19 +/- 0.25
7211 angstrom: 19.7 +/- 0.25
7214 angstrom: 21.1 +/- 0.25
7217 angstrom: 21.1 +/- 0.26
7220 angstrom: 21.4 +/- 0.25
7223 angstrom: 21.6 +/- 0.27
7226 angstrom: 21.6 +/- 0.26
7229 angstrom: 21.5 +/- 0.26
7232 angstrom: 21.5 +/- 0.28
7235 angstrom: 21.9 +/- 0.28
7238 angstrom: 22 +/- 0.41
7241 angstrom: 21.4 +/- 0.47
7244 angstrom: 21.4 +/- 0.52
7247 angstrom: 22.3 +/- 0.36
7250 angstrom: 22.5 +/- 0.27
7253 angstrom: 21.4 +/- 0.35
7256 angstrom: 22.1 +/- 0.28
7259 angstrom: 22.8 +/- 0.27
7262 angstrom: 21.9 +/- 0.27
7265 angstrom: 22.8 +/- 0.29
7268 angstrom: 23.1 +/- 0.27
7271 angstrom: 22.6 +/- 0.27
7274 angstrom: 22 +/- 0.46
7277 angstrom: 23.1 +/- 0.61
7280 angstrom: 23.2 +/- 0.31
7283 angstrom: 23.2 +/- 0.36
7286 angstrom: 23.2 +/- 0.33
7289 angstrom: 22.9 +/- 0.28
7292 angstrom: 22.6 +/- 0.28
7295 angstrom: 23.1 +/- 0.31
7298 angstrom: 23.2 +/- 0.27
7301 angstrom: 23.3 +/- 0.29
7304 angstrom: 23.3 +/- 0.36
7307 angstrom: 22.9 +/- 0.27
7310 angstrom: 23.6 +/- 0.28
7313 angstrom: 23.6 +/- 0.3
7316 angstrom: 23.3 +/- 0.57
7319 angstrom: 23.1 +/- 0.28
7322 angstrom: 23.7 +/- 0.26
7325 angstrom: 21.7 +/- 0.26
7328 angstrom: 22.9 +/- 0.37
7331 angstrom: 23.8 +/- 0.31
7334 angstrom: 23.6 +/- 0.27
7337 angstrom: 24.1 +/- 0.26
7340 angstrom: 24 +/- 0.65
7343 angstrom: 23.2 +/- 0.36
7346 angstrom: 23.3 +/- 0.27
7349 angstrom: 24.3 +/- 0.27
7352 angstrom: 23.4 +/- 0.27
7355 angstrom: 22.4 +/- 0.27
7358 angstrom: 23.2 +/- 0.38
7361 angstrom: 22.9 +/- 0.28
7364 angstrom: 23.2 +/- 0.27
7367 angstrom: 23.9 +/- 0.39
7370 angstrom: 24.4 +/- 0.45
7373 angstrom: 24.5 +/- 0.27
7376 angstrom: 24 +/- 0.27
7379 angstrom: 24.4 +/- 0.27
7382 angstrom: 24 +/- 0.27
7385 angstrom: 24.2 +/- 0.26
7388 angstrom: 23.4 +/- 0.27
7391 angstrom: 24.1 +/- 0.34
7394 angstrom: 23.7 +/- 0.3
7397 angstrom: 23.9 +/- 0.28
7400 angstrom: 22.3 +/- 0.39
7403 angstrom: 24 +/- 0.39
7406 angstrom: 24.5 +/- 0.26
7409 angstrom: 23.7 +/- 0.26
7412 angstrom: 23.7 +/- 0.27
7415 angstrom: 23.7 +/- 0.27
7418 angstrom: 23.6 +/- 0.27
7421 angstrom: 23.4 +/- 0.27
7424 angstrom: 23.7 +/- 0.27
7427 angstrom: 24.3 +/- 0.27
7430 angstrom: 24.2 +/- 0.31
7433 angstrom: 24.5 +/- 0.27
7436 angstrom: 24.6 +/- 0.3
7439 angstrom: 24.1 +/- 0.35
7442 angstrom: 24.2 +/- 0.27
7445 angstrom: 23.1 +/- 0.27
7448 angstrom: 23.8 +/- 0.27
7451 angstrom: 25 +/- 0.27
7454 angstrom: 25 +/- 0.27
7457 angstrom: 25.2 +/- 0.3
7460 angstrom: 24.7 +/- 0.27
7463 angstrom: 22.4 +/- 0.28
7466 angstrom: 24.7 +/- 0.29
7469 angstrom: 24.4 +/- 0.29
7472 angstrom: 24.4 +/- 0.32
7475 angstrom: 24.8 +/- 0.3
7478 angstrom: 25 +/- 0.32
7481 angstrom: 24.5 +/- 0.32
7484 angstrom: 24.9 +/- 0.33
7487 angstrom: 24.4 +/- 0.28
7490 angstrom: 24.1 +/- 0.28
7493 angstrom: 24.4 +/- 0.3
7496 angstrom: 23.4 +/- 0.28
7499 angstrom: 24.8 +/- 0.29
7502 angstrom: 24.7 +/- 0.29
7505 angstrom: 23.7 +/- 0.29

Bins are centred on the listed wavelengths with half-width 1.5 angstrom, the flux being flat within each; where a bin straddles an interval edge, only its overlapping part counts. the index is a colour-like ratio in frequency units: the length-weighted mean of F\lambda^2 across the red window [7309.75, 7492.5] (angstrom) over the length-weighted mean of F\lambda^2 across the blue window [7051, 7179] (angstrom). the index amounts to 1.3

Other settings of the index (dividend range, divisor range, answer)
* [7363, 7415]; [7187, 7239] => 1.20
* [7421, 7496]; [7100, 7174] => 1.34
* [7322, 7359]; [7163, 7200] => 1.18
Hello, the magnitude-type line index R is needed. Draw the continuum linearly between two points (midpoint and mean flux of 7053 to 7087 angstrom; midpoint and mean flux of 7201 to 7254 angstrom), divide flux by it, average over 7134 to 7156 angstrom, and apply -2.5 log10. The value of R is 0.12 mag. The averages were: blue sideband 21.4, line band 19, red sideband 21.2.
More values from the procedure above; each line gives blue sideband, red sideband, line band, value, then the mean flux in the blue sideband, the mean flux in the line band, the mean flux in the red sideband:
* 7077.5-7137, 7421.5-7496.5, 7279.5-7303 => -0.03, 20.3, 23.1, 24.3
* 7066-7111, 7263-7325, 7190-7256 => 0.06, 20.9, 21.2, 23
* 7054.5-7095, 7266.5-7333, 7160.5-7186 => 0.08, 21.1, 20.4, 23.1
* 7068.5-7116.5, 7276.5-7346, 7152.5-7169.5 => 0.08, 20.8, 20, 23.2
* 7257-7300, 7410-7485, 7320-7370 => 0.00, 22.8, 23.4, 24.2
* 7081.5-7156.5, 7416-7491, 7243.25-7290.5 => -0.04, 19.9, 22.5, 24.3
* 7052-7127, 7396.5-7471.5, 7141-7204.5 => 0.08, 20.9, 20.1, 24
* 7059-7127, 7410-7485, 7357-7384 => -0.02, 20.9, 23.9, 24.2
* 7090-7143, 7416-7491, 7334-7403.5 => -0.02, 20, 23.7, 24.3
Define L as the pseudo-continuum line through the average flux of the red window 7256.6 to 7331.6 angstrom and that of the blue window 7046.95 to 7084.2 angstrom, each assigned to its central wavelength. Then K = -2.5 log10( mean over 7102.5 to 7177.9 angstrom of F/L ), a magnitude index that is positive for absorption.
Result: 0.12 mag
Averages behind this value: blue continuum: 21.9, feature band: 19.9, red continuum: 23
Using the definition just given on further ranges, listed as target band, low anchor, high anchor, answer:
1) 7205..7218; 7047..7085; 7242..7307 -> 0.11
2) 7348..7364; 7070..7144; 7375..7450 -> 0.00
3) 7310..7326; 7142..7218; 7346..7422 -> -0.03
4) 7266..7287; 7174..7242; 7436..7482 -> -0.05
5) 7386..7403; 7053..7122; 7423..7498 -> 0.01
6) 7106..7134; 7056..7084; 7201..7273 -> 0.07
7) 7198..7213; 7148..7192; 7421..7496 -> 0.04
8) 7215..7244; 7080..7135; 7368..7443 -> 0.01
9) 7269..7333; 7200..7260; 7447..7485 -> -0.04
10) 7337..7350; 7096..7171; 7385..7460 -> -0.04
